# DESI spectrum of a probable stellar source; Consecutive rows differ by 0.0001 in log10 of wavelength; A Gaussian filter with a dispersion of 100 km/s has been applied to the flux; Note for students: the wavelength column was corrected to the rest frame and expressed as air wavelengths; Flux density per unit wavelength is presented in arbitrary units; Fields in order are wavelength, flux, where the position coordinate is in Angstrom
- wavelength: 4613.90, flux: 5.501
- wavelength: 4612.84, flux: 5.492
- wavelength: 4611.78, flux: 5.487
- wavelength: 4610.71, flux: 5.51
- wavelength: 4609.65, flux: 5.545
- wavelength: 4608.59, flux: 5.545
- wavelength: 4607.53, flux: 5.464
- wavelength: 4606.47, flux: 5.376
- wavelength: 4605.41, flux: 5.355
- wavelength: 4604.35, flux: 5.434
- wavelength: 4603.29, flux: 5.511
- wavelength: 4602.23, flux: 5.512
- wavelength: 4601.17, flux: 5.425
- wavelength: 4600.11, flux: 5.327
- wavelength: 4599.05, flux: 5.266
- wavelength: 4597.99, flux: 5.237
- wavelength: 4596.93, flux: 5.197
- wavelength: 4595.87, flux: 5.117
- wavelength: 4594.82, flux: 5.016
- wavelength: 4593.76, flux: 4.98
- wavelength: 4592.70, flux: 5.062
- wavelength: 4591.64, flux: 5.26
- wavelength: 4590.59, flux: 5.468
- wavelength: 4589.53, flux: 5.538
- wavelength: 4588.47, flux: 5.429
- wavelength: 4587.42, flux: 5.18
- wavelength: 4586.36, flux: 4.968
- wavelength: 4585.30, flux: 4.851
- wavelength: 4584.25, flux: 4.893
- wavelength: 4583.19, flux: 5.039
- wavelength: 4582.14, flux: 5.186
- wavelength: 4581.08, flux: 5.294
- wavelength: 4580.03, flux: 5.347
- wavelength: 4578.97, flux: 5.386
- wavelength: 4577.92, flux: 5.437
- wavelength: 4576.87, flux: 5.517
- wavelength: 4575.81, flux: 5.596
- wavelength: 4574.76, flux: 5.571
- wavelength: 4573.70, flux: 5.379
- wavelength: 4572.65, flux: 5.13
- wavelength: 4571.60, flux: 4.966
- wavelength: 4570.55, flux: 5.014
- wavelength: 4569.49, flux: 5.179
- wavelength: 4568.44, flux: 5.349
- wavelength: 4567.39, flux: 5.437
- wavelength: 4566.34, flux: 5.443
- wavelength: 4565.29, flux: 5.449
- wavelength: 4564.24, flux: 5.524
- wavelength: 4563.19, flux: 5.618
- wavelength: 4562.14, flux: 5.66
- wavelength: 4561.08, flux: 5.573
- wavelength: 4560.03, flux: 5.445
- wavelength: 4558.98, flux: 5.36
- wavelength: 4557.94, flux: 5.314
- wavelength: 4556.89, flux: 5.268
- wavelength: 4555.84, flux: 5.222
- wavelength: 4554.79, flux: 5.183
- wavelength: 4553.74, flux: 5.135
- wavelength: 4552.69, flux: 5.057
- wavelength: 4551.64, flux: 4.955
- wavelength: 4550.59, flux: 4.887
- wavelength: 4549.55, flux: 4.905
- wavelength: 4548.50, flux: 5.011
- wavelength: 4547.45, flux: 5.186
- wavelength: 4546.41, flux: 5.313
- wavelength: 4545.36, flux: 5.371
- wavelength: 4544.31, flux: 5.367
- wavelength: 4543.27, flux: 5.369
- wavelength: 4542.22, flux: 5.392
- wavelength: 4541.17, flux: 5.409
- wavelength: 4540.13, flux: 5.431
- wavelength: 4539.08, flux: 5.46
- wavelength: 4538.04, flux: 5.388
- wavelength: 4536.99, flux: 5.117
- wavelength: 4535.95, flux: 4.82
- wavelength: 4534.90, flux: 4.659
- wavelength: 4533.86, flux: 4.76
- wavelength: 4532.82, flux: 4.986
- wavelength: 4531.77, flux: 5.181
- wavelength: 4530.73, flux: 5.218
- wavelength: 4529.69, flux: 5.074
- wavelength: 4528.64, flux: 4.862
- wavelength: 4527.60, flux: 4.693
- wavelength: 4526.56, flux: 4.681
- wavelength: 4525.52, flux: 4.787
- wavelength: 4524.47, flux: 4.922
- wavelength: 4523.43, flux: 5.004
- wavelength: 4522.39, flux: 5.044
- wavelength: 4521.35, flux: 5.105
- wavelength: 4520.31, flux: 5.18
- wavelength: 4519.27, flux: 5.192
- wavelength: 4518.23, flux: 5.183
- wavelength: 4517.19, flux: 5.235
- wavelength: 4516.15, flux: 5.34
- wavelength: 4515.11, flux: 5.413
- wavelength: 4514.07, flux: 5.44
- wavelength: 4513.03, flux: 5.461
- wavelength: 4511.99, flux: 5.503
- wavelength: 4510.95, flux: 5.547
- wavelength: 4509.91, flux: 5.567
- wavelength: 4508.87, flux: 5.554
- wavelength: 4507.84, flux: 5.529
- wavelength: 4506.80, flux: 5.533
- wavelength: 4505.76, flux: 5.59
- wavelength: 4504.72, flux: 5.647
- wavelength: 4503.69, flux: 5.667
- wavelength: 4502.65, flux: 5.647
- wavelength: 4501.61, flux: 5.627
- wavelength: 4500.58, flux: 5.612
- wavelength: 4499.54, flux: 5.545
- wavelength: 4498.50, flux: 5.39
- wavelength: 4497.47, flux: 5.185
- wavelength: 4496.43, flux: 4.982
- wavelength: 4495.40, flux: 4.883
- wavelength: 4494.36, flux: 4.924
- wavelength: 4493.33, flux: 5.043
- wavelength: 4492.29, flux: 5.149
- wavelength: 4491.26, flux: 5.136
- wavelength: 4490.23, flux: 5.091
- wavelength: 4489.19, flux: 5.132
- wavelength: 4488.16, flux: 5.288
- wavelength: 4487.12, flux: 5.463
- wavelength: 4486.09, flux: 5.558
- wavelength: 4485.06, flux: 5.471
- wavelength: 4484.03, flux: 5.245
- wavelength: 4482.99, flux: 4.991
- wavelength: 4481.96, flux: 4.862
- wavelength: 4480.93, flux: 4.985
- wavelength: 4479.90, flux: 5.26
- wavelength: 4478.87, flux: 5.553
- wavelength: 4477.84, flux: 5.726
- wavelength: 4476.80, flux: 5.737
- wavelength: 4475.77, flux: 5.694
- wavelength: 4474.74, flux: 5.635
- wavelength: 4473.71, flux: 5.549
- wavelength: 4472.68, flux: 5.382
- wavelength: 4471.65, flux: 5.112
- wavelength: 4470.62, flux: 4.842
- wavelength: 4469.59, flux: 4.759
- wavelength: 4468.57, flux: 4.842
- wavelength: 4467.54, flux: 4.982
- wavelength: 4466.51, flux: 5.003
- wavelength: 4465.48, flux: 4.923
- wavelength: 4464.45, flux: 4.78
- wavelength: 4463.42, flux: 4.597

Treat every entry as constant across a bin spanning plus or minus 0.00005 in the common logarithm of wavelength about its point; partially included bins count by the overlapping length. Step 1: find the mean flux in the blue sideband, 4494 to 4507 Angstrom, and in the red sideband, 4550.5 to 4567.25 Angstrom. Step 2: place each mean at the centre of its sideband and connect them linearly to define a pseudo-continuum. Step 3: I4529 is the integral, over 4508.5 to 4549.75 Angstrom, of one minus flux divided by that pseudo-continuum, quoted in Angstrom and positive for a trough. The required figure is 1.5 Angstrom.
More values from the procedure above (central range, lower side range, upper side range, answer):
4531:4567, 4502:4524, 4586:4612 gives 0.8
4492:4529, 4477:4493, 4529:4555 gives -0.4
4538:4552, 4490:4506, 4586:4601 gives 0.1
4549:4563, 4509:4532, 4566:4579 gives 0.1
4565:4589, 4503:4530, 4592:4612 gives 0.2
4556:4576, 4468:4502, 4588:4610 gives -0.2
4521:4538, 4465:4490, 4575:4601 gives 1.0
